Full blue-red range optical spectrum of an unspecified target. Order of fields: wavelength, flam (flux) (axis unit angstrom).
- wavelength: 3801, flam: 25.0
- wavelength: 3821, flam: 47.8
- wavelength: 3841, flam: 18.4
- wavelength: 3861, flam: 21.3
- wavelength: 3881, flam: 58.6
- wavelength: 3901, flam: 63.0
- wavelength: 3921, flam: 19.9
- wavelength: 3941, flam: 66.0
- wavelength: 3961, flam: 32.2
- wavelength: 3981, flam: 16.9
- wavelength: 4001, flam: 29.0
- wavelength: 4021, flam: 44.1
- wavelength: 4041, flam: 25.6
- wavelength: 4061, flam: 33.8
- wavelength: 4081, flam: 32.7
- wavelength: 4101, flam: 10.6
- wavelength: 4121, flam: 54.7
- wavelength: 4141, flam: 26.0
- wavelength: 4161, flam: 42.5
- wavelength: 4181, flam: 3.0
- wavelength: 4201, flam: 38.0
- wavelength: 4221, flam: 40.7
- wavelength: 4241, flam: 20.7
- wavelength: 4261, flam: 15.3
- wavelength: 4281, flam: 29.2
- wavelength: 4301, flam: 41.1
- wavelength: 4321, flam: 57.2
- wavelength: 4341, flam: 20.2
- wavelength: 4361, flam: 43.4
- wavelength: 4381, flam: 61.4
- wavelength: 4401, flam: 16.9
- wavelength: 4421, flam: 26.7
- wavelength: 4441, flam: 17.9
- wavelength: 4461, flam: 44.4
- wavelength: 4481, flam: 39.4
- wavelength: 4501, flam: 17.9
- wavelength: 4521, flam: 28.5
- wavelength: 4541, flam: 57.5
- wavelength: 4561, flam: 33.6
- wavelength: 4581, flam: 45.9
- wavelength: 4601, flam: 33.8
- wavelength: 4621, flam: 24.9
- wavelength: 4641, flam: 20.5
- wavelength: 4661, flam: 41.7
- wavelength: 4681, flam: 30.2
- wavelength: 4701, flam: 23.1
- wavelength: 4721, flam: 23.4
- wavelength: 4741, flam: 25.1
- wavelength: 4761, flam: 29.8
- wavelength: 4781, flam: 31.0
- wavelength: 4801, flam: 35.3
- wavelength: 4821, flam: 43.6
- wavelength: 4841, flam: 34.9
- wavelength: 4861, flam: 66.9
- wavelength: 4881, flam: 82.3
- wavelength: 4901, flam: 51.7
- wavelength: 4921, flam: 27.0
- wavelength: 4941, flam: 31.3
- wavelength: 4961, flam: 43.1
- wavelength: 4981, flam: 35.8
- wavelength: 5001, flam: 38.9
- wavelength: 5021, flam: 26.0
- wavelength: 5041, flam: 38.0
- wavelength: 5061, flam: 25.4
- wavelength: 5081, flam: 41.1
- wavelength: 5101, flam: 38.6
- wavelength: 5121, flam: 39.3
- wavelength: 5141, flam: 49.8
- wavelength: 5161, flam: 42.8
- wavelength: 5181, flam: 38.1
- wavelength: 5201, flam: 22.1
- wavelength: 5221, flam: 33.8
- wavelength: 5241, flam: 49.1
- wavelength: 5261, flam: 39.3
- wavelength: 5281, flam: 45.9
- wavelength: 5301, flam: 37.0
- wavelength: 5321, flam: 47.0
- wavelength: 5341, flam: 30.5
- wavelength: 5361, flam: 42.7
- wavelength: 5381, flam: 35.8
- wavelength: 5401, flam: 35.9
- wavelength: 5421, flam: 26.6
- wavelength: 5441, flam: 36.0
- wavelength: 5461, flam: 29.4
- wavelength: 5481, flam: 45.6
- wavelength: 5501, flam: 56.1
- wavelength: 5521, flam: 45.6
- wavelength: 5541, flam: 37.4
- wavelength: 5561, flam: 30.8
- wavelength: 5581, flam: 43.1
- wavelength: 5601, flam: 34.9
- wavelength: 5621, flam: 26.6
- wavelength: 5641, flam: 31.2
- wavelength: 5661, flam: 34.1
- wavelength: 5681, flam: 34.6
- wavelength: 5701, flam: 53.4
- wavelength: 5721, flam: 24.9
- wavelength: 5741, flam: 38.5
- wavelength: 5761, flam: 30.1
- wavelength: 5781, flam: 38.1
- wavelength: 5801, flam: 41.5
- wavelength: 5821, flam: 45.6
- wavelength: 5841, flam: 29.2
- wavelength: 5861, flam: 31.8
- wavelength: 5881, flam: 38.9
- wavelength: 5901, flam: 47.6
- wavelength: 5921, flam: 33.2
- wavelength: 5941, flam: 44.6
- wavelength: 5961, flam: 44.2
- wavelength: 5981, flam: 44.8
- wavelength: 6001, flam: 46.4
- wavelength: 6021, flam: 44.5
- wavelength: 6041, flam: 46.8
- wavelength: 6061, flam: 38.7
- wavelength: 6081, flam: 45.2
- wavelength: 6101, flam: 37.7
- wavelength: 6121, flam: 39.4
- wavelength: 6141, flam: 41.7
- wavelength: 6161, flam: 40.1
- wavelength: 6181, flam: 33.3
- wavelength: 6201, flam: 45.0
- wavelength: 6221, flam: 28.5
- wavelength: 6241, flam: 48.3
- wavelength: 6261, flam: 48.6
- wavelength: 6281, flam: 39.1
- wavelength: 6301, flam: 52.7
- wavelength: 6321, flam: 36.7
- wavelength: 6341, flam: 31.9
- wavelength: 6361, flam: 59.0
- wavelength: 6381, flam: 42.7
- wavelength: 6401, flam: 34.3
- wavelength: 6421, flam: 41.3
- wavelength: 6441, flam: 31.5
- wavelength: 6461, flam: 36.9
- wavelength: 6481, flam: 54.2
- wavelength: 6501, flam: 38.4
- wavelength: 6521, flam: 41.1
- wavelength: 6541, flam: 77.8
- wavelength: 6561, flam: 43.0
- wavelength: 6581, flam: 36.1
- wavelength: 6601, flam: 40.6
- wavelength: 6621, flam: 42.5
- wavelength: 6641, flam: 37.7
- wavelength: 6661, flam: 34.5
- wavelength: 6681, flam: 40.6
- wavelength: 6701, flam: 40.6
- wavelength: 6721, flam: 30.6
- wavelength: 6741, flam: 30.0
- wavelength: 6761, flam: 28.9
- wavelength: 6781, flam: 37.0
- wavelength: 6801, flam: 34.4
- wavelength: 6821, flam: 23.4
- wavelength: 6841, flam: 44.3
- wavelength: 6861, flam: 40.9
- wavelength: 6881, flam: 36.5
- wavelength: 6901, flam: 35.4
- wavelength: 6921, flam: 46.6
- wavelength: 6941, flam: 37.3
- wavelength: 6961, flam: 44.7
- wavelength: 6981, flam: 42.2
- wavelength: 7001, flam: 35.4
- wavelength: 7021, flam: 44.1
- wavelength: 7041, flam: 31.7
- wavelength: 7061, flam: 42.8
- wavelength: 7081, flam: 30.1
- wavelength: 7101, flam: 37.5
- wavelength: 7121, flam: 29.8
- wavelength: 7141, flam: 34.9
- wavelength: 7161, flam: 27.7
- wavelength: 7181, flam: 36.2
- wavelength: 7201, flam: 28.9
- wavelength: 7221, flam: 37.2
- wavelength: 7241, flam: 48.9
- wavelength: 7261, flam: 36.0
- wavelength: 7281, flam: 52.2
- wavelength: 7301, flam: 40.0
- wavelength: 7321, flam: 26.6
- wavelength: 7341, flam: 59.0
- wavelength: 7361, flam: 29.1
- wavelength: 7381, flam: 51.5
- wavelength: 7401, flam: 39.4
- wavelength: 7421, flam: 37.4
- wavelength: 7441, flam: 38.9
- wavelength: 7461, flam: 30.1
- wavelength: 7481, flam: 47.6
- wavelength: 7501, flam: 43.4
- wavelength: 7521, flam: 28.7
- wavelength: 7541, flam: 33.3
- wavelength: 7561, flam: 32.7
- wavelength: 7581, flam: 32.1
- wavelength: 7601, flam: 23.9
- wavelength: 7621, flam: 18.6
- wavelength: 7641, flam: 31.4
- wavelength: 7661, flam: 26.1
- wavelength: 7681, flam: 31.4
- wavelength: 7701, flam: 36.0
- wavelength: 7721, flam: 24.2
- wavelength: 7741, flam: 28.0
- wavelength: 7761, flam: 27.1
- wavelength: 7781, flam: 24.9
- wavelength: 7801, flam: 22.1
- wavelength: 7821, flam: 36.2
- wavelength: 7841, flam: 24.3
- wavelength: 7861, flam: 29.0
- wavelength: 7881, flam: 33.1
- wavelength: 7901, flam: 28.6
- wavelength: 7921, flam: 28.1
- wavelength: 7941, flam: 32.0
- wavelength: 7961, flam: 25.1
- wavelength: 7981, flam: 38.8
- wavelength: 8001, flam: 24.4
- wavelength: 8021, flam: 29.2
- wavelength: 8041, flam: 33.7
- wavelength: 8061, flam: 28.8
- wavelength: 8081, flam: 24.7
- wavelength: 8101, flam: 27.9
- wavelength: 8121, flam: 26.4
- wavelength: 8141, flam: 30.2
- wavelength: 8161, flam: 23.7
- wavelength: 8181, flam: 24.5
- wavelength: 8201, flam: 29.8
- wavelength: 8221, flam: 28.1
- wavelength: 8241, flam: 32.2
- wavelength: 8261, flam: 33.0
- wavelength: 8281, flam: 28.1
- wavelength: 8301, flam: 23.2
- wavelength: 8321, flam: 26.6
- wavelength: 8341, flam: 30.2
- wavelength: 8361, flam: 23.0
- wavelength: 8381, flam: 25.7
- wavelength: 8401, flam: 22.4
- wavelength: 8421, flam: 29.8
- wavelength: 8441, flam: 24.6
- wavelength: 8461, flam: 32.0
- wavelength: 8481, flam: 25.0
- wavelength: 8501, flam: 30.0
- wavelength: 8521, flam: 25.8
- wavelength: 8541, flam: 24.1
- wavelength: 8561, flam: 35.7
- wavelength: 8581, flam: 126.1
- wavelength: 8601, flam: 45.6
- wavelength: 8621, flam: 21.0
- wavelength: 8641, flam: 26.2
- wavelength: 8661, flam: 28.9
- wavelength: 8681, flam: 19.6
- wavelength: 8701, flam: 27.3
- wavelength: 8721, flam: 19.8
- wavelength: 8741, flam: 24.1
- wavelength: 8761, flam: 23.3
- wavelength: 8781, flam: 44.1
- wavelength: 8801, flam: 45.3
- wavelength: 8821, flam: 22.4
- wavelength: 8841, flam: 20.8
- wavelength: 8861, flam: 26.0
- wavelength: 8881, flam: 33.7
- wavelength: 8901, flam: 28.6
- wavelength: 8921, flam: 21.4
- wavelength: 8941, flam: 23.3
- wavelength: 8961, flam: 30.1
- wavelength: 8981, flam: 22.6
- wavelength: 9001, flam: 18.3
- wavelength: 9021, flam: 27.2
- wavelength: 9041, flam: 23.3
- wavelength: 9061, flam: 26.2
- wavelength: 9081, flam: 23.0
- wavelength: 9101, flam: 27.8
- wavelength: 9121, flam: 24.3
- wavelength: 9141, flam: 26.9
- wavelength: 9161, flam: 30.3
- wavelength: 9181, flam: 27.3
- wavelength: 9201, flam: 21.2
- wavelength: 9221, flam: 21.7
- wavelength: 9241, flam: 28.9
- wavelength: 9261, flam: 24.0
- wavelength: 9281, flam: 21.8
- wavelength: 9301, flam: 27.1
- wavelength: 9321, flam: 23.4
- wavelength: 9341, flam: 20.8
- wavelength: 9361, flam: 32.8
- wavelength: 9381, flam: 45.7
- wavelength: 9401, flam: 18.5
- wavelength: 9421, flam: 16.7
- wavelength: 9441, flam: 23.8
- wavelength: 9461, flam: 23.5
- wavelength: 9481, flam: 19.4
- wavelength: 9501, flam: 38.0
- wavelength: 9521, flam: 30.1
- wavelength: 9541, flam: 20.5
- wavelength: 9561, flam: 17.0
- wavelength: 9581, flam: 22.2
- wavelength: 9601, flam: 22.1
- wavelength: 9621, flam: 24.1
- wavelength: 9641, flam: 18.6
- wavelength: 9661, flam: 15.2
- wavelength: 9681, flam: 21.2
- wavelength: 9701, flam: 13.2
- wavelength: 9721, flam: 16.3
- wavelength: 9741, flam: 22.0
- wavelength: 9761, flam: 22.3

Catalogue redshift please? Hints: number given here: 0.307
